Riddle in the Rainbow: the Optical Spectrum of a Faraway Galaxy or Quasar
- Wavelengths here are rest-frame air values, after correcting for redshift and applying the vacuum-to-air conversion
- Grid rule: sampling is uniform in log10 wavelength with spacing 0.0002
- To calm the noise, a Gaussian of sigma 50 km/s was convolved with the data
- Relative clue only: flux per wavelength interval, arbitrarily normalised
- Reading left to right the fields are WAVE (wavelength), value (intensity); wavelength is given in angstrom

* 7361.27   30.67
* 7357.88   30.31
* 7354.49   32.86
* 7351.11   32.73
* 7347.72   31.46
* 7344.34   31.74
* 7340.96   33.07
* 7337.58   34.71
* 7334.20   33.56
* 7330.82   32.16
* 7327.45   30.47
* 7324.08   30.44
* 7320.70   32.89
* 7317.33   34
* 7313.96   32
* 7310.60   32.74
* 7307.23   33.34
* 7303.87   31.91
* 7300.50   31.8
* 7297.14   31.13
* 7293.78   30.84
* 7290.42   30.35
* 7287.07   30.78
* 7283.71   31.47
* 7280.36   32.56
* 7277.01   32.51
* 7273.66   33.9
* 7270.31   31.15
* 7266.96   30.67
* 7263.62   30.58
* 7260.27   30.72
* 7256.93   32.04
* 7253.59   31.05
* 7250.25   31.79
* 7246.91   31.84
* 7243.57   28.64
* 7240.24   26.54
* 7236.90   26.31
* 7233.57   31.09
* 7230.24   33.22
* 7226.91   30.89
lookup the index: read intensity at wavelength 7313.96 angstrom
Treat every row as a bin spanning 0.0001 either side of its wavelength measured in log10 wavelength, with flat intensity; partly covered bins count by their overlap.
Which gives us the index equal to 32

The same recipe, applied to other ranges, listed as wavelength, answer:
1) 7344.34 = 31.74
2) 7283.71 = 31.47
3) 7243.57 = 28.64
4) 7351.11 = 32.73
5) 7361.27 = 30.67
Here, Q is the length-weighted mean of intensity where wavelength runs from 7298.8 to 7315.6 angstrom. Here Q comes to 32.4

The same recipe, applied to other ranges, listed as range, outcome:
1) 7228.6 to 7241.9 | 29.3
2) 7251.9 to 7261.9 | 31.3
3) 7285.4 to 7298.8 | 30.8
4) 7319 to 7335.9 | 31.9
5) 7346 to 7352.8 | 32.1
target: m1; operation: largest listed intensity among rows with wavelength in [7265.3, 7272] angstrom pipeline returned 31.15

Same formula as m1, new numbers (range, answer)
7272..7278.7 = 33.9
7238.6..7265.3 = 32.04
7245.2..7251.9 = 31.84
